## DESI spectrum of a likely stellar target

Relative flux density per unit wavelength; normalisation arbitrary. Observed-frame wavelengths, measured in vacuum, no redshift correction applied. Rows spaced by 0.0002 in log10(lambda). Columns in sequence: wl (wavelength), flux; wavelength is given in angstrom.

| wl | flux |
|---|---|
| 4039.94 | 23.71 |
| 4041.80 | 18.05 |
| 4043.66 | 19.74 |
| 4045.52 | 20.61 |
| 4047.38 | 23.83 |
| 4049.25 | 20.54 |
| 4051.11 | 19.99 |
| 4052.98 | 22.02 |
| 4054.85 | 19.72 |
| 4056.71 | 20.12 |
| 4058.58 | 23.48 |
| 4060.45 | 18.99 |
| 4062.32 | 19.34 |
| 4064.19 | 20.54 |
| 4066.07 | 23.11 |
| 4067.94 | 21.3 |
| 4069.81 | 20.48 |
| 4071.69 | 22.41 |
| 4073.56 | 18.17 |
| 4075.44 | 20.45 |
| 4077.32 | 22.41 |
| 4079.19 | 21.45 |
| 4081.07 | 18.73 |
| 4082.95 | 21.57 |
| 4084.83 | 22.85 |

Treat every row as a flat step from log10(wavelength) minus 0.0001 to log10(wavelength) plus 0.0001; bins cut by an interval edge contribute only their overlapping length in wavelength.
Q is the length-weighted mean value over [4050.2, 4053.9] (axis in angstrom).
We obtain 21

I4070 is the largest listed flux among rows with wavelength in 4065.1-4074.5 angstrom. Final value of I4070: 23.11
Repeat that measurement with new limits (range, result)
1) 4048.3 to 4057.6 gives 22.02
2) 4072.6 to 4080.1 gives 22.41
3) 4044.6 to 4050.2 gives 23.83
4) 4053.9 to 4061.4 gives 23.48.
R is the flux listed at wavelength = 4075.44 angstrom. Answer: 20.45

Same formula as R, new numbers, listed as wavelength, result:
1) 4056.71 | 20.12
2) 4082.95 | 21.57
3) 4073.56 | 18.17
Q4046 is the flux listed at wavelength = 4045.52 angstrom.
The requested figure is 20.61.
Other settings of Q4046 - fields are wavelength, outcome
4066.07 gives 23.11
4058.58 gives 23.48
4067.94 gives 21.3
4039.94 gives 23.71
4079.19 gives 21.45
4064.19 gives 20.54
